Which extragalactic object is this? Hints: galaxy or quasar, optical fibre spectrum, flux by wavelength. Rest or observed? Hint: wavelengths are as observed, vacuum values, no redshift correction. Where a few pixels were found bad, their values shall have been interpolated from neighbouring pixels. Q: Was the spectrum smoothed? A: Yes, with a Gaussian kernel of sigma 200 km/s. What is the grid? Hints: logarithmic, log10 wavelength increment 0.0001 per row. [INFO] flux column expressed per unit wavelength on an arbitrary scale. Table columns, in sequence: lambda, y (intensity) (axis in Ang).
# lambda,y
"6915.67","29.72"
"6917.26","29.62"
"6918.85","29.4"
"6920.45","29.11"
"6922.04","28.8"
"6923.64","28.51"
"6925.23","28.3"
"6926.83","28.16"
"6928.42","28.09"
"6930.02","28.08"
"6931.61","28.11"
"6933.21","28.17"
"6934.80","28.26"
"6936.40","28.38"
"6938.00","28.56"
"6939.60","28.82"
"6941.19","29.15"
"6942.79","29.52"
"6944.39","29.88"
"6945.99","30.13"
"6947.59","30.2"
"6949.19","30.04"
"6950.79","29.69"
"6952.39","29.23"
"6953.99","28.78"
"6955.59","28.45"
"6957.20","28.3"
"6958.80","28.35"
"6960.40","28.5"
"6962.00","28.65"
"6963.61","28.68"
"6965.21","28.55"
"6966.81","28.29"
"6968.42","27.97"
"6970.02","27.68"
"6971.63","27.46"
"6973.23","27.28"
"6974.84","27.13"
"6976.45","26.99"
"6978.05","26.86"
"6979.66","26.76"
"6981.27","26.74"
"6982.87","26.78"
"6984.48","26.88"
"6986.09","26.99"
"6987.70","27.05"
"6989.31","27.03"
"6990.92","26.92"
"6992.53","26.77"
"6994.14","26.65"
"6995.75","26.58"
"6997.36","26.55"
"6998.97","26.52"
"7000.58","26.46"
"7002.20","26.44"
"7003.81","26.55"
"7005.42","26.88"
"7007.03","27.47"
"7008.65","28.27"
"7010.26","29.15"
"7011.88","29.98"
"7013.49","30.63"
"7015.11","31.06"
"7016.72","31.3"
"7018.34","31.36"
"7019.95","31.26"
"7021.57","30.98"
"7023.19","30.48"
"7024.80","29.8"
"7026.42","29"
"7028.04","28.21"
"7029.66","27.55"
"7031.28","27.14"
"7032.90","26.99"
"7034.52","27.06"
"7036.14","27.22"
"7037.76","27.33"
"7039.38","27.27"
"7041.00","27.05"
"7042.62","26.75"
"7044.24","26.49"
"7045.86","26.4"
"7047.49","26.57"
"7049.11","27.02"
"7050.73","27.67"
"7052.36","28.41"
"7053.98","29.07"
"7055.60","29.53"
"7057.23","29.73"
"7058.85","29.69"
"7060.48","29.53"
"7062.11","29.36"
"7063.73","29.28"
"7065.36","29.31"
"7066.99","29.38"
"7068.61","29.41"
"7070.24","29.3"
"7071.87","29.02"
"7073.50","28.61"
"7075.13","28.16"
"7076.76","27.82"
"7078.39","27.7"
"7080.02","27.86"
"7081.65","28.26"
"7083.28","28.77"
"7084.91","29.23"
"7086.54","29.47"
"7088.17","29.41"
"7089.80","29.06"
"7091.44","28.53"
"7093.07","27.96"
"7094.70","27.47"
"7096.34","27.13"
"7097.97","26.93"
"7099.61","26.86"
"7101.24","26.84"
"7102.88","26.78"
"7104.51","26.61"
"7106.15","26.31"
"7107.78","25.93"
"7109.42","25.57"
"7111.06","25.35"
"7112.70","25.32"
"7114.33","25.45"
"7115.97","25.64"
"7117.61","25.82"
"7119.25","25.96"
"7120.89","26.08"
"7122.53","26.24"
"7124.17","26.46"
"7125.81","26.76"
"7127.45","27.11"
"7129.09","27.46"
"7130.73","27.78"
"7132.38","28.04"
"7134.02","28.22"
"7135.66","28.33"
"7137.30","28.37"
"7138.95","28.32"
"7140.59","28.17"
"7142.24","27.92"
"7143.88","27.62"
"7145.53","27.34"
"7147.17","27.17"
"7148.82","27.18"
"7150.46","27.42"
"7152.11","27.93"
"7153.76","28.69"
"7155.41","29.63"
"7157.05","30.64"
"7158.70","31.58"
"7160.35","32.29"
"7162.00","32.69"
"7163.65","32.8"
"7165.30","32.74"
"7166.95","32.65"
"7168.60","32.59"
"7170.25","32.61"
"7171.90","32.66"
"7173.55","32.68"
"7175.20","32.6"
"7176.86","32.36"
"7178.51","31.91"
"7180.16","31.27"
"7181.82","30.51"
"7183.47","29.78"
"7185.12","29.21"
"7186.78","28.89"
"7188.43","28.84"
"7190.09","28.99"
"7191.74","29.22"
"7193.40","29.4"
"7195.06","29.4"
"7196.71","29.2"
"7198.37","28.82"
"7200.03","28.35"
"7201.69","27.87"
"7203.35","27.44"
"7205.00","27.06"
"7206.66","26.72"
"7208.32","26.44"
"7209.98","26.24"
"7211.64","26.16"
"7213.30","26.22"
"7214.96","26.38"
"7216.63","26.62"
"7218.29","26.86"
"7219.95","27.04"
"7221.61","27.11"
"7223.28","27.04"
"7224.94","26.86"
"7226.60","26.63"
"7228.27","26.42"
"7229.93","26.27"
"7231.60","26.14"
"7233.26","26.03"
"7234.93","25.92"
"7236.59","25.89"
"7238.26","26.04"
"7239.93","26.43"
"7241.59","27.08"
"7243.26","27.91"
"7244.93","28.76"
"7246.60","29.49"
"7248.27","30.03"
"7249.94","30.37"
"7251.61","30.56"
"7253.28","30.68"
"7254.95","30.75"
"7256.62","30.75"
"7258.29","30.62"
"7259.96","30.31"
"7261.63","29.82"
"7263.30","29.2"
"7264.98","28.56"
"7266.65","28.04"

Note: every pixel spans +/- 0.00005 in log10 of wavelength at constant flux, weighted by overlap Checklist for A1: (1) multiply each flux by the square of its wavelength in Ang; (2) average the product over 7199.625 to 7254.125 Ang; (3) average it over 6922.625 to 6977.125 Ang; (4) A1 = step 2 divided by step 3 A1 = 1.0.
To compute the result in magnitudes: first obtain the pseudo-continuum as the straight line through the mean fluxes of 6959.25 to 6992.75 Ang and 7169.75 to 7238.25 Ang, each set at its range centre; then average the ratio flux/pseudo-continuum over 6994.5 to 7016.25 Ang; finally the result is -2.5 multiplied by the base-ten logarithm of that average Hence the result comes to -0.014 mag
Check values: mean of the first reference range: 27.4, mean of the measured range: 27.9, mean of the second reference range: 28.3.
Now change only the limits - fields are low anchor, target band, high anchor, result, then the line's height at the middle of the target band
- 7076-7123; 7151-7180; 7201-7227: -0.18 mag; 26.9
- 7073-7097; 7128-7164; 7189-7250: -0.03 mag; 27.9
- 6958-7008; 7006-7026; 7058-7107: -0.09 mag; 27.6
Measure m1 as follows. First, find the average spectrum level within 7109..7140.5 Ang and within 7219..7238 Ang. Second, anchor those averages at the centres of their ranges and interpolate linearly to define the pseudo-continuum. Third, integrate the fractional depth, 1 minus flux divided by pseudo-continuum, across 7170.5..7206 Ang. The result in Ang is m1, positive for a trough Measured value -4.3 Ang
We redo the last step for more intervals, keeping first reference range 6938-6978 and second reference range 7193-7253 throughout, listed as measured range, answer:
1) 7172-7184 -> -1.8 Ang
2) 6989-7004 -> 1.0 Ang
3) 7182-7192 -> -0.6 Ang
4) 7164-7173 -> -1.6 Ang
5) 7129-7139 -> -0.1 Ang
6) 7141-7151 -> 0.1 Ang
